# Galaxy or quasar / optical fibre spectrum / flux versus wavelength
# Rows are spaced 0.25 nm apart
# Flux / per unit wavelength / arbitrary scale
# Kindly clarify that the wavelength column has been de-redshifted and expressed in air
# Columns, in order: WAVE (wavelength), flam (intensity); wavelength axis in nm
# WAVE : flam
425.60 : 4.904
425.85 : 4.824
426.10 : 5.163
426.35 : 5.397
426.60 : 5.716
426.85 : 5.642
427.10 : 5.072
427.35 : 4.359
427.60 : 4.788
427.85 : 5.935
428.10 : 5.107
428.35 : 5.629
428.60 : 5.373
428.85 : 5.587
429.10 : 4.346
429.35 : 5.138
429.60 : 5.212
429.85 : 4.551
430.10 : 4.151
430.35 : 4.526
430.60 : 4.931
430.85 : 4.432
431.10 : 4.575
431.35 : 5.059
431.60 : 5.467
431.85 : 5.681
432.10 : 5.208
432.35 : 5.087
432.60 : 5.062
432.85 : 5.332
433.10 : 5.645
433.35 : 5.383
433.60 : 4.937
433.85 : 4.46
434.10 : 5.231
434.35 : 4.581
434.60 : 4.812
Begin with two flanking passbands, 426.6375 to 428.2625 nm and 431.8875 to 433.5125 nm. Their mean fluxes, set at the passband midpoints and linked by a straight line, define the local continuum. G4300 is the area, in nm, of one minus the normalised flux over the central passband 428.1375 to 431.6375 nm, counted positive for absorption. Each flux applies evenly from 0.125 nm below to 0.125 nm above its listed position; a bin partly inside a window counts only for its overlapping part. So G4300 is 0.22 nm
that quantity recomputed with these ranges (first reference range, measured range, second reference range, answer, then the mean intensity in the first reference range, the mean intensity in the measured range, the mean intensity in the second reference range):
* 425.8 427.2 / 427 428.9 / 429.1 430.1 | -0.06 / 5.33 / 5.22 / 4.79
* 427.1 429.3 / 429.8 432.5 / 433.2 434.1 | 0.09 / 5.14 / 4.89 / 4.99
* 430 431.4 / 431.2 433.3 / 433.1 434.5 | -0.23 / 4.6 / 5.31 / 4.98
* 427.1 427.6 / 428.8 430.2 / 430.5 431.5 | -0.03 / 4.64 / 4.8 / 4.76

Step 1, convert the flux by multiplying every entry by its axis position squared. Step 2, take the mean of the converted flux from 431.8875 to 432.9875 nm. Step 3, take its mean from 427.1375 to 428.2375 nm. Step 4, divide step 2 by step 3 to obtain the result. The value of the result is 1.06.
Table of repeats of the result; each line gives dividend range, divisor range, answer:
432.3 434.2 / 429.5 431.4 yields 1.12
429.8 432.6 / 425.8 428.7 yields 0.95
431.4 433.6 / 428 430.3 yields 1.08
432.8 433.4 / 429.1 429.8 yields 1.12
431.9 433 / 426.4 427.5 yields 1.03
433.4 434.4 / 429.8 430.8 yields 1.09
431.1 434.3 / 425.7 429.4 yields 1.02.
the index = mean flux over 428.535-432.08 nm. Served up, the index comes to 4.93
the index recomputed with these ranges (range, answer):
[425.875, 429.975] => 5.18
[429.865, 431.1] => 4.52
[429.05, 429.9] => 4.88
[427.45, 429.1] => 5.31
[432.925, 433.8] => 5.25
